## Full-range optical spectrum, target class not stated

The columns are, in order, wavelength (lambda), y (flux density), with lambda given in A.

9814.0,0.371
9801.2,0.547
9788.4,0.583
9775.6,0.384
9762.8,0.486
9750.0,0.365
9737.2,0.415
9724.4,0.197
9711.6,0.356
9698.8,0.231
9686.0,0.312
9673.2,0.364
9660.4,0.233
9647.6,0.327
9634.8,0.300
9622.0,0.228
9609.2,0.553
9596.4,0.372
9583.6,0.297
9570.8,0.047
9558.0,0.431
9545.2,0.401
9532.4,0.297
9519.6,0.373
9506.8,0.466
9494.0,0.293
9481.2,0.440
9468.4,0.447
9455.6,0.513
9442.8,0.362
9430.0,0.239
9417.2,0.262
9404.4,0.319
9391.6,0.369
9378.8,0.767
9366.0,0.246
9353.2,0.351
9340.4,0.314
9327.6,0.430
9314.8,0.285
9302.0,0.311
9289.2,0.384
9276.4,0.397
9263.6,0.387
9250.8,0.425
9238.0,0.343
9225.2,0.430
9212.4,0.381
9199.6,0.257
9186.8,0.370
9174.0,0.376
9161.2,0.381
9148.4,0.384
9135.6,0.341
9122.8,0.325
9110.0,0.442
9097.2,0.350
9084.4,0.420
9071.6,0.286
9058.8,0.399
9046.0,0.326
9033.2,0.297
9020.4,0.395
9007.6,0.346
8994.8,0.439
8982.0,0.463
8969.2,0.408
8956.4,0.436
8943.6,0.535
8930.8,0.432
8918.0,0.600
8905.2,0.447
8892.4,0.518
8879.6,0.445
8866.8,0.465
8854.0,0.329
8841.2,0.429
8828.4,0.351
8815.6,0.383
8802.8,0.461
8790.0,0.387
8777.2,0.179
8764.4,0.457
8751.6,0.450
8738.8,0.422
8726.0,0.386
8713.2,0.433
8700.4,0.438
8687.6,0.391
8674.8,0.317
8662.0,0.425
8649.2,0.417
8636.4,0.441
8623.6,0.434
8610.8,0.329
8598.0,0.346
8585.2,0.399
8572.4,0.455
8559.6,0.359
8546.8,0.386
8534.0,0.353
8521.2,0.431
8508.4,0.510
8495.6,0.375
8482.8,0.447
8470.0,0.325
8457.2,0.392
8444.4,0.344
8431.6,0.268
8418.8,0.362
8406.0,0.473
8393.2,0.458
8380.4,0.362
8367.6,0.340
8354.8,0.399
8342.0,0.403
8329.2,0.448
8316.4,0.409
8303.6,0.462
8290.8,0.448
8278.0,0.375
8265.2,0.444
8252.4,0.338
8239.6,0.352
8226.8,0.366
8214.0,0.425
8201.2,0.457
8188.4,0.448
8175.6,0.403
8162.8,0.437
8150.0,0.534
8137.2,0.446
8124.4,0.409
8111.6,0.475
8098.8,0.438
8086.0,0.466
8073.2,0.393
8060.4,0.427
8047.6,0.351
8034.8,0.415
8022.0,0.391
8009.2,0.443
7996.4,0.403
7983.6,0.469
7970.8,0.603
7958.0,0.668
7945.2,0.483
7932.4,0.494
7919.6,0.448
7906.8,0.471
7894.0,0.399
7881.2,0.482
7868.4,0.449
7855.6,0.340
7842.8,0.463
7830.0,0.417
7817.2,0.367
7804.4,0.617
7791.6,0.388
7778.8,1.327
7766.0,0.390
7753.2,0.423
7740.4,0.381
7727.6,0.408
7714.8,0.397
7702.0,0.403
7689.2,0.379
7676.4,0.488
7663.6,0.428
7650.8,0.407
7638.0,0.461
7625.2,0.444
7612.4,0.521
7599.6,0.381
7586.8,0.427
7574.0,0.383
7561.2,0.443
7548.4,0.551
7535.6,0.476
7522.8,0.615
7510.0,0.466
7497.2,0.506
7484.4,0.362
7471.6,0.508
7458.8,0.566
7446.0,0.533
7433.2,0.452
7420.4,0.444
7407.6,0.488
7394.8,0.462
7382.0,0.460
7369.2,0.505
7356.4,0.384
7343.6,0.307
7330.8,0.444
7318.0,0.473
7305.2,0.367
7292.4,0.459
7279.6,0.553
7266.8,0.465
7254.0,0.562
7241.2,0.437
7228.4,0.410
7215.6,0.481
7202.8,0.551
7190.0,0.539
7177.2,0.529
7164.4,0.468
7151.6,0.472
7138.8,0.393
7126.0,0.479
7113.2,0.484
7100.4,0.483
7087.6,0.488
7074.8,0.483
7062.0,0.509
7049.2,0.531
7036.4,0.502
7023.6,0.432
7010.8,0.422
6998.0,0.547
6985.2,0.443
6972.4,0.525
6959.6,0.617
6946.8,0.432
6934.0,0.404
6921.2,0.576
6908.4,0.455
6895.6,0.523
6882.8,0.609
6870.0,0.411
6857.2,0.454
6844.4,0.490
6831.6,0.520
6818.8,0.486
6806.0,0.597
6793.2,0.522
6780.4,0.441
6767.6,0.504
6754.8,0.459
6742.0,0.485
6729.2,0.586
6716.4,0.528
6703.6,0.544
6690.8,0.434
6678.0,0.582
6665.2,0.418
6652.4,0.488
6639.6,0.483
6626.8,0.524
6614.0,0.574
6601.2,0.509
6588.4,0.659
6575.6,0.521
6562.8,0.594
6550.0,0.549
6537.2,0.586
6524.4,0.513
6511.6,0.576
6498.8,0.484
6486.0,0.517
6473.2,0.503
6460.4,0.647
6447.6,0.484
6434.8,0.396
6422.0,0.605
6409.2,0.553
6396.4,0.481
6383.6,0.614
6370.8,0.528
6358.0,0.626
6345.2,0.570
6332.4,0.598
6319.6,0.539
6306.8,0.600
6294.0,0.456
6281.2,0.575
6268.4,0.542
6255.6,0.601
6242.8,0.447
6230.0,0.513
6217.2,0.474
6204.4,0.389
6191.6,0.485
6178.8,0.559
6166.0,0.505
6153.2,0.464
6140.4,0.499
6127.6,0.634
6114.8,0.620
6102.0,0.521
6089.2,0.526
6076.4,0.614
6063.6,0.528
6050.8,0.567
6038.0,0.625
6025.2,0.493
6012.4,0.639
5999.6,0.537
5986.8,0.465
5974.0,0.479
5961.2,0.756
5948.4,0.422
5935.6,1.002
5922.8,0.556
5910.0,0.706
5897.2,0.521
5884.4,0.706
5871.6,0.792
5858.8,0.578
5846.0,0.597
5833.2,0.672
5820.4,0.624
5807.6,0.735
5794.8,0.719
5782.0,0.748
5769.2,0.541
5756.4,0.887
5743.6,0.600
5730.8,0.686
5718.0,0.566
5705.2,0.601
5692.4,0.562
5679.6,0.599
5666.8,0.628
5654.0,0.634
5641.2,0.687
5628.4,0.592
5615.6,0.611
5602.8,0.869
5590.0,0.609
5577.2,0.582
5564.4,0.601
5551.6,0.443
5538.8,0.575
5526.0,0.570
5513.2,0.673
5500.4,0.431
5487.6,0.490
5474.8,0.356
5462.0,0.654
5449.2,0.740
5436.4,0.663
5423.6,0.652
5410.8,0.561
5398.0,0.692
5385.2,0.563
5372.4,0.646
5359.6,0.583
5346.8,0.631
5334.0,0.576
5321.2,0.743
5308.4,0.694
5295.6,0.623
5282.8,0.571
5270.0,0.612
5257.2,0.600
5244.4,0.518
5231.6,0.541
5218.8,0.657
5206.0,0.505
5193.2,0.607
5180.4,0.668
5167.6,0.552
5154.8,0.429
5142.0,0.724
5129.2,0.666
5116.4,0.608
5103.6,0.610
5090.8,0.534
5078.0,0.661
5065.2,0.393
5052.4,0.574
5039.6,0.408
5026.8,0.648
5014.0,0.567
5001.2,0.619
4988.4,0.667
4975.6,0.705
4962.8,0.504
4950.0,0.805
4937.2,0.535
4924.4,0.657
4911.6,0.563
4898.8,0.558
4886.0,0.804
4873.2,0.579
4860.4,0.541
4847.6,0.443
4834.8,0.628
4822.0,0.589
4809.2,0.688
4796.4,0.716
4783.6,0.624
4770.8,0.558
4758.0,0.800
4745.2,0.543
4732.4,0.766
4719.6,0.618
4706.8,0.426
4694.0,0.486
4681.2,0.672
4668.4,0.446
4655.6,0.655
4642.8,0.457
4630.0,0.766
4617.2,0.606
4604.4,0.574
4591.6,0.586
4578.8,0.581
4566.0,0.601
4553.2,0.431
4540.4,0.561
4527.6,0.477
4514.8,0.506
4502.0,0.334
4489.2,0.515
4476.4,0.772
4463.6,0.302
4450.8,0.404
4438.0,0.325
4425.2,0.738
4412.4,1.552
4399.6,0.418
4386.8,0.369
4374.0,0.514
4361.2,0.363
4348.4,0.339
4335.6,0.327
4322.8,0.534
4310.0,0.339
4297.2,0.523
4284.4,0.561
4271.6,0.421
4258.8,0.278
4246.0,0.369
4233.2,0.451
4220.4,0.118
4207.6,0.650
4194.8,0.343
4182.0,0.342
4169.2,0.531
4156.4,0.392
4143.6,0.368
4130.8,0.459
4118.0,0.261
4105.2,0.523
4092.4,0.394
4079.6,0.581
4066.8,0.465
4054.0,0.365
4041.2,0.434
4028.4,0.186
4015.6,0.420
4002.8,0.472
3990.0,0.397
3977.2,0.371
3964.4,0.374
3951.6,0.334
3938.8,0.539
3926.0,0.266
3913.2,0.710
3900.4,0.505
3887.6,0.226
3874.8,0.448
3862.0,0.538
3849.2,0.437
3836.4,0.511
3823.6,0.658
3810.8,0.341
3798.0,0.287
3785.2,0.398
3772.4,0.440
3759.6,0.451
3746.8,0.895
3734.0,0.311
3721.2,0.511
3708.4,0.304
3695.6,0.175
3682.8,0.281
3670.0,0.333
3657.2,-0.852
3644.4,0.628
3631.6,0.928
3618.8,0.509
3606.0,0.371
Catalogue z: 0.18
